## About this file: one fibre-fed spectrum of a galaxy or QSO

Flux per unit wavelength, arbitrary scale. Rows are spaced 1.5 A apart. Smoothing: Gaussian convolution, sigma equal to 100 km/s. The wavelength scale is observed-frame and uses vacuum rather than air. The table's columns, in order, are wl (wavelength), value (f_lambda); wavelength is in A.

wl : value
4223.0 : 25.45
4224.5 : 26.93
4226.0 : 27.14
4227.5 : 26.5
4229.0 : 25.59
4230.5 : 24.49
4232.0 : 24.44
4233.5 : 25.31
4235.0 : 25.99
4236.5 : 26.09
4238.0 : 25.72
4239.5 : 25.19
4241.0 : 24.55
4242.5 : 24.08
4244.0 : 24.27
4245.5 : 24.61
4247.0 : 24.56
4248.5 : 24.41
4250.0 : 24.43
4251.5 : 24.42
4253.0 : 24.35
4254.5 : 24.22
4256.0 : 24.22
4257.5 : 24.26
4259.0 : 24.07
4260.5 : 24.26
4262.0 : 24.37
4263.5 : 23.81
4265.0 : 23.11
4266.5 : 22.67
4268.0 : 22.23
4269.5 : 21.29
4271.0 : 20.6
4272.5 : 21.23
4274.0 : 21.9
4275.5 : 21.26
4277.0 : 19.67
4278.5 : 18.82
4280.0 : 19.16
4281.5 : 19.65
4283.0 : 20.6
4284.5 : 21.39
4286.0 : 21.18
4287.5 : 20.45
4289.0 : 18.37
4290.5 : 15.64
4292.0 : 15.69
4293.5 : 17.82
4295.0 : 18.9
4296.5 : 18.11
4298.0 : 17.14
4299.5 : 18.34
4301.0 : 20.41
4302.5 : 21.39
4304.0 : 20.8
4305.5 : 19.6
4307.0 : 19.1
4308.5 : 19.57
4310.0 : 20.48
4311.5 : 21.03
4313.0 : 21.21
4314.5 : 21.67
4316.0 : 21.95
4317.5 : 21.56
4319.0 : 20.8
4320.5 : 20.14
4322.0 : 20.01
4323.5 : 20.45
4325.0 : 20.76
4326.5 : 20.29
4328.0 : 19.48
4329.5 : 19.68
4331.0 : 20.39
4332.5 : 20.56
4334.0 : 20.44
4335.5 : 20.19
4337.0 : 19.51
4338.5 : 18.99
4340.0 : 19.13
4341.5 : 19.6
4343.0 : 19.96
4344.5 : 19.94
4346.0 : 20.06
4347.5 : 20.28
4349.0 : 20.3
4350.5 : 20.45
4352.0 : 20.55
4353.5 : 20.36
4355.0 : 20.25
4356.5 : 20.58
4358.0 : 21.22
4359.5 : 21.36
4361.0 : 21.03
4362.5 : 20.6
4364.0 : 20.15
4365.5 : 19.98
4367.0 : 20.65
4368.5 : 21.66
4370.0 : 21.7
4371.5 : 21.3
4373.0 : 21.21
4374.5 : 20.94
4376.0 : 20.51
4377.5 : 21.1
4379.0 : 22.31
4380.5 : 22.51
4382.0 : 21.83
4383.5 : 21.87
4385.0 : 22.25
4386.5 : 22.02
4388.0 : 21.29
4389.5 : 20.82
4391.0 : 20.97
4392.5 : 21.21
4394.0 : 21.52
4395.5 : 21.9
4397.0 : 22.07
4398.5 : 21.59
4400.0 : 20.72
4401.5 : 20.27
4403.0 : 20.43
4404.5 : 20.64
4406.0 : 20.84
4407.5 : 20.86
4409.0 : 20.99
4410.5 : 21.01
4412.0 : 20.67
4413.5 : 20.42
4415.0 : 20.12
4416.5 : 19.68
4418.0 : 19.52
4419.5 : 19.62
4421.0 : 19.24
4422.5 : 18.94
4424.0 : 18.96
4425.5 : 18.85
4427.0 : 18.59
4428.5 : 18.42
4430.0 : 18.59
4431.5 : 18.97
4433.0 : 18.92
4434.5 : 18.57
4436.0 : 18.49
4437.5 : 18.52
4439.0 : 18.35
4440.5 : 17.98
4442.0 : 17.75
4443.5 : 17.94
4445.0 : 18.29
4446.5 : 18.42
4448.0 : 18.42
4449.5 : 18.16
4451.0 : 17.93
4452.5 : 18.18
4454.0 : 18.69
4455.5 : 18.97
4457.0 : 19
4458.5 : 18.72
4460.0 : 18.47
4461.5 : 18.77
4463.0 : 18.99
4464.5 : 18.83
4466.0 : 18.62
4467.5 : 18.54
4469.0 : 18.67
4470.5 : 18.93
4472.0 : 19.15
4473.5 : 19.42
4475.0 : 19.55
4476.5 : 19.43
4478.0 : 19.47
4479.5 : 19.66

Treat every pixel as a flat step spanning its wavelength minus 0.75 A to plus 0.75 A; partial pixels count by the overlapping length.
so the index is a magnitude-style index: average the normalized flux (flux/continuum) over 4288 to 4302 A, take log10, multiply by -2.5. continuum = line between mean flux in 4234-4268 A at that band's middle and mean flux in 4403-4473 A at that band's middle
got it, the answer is 0.276 mag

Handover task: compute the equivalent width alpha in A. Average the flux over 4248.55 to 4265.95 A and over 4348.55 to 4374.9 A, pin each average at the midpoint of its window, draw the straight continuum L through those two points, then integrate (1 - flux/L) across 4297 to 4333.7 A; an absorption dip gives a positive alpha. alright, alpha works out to 3.3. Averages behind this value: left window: 24.1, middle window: 20.3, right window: 20.8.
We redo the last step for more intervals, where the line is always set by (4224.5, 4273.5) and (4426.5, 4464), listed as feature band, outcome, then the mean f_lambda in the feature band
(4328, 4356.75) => 1.98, 20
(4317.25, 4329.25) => 0.94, 20.4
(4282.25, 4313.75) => 4.75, 19.4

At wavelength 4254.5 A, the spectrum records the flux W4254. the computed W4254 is 24.22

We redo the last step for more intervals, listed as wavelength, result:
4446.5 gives 18.42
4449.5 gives 18.16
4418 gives 19.52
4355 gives 20.25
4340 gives 19.13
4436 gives 18.49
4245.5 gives 24.61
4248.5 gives 24.41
